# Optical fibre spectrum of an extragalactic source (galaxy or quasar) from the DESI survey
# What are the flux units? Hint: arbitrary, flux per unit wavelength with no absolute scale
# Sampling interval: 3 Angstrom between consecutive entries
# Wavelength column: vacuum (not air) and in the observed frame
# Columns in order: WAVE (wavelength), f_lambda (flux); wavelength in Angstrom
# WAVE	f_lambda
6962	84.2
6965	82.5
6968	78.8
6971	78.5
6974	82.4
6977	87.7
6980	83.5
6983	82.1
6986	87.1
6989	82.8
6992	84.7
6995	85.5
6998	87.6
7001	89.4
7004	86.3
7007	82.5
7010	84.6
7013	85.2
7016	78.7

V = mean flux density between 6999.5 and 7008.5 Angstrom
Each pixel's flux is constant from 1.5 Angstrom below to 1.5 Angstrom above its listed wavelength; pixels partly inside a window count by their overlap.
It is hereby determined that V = 86.1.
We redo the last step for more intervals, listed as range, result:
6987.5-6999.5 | 85.1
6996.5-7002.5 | 88.5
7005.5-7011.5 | 83.5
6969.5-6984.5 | 82.8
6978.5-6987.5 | 84.2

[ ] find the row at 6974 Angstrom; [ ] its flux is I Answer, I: 82.4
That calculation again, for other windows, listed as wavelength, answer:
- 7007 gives 82.5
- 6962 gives 84.2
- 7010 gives 84.6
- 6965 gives 82.5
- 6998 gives 87.6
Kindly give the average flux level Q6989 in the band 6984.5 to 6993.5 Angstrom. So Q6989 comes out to 84.9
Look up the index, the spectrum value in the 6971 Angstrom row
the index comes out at 78.5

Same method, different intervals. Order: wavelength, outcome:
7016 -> 78.7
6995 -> 85.5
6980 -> 83.5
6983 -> 82.1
